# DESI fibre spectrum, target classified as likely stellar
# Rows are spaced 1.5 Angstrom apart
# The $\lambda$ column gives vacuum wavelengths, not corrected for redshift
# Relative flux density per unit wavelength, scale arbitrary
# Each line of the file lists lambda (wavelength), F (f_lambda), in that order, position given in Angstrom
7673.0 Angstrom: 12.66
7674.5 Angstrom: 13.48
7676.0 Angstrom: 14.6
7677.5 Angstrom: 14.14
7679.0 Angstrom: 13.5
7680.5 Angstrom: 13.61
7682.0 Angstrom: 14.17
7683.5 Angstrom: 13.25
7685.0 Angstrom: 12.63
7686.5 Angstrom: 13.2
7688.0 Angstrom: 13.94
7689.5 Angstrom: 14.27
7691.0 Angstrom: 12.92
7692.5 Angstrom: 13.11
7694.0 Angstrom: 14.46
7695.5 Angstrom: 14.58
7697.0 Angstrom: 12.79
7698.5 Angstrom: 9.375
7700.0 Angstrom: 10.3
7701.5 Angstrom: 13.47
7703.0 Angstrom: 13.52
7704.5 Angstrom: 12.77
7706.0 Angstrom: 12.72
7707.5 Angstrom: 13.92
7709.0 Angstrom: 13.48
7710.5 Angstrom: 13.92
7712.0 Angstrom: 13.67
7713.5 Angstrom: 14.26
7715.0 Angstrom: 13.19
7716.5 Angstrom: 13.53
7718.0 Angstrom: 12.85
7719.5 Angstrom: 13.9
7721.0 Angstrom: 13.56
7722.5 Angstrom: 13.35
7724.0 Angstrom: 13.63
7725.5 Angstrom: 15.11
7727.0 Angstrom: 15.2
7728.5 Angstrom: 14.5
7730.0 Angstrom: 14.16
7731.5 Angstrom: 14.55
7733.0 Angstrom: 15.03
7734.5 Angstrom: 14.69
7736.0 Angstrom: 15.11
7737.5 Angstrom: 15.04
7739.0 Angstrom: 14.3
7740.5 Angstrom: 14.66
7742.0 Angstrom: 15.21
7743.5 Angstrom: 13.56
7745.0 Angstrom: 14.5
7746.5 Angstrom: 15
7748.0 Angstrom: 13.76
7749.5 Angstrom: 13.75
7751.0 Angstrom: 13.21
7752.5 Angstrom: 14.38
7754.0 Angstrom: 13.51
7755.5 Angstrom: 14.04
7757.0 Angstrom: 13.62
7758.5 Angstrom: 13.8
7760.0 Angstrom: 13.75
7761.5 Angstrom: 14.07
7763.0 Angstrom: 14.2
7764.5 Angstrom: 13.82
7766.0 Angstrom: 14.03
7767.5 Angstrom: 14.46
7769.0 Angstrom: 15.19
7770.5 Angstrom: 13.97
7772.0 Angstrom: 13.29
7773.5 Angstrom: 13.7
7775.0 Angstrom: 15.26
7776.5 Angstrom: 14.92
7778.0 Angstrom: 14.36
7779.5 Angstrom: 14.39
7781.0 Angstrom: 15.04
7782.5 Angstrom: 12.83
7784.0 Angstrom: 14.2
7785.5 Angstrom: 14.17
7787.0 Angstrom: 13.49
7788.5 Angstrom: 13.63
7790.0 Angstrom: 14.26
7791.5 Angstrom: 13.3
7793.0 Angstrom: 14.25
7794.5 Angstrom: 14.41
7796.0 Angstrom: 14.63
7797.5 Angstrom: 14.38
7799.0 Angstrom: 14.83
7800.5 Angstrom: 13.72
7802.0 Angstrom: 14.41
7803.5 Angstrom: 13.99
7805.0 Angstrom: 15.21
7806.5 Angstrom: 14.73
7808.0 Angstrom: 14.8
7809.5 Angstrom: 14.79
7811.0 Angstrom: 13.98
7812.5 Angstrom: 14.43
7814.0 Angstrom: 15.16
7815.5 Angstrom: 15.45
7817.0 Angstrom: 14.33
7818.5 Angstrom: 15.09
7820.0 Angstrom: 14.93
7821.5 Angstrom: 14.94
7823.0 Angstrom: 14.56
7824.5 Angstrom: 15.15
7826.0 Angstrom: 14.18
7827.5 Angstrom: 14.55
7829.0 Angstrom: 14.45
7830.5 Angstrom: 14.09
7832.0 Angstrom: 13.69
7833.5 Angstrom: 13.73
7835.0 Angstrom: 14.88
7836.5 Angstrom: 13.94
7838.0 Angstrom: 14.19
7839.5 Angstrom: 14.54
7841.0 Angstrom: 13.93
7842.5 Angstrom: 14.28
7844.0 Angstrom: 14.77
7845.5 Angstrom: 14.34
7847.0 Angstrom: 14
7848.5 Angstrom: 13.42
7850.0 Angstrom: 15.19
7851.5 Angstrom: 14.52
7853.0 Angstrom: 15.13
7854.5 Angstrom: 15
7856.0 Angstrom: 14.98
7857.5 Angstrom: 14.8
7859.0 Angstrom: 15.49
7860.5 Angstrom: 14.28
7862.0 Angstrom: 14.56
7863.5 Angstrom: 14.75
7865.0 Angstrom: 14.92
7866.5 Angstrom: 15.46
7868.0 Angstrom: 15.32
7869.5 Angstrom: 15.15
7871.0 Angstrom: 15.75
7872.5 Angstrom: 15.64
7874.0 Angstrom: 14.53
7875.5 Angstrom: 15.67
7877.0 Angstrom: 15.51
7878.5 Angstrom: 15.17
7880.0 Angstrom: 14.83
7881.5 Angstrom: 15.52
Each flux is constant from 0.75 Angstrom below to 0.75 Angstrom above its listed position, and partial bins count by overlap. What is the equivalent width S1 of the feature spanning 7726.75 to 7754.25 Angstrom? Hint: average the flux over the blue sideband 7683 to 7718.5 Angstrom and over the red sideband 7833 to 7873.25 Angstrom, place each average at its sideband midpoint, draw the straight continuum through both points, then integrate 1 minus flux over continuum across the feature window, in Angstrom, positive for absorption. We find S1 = -1.7 Angstrom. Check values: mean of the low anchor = 13.2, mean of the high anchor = 14.7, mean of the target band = 14.4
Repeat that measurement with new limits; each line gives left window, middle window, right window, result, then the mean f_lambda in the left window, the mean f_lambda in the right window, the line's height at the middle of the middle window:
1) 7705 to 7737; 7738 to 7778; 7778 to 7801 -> -0.3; 14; 14.1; 14.1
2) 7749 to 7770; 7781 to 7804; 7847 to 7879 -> 0.4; 14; 15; 14.3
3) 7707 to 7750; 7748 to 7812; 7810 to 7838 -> 0.9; 14.2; 14.5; 14.4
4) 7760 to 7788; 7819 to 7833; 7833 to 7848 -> -0.3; 14.2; 14.3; 14.2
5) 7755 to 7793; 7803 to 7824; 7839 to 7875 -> -0.5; 14.1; 14.8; 14.4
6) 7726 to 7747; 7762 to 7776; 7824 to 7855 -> 0.3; 14.7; 14.4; 14.6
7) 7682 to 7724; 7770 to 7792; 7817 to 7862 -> -0.1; 13.2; 14.5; 14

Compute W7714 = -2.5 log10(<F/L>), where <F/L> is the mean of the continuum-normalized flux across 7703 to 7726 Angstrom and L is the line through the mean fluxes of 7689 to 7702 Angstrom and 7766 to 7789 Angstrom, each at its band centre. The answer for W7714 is -0.04 mag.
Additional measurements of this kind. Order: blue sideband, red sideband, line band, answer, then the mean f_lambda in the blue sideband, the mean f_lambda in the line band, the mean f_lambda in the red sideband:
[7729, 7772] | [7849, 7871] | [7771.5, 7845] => 0.019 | 14.2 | 14.4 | 15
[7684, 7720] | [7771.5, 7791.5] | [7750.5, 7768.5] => -0.007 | 13.2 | 13.9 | 14.1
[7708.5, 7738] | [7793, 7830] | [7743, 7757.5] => 0.026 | 14.1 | 13.9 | 14.6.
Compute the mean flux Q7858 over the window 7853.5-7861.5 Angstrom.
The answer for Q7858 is 14.9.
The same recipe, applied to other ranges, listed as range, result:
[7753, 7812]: 14.2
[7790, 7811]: 14.4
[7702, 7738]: 14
